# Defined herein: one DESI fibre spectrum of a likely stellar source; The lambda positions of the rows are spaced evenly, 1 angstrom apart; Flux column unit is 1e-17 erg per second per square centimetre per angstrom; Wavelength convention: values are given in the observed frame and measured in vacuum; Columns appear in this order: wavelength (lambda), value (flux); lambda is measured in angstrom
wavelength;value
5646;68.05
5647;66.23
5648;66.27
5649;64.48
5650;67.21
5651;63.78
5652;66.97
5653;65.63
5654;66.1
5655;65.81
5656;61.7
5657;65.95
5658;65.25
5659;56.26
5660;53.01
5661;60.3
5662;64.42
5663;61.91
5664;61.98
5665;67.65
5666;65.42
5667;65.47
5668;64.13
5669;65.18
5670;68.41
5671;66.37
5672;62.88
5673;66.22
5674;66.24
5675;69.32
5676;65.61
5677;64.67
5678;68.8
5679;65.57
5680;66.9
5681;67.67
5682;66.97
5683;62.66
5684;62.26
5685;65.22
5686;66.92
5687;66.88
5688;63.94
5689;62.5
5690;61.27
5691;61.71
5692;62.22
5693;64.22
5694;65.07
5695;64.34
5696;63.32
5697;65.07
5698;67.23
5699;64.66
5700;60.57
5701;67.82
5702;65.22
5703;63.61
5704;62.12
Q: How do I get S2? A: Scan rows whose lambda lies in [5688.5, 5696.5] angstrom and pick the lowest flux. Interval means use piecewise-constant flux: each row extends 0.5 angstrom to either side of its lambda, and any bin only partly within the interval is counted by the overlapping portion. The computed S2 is 61.27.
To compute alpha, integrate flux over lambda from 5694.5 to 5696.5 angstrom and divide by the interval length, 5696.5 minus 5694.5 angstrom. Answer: 63.8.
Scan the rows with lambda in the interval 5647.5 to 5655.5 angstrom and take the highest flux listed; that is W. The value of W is 67.21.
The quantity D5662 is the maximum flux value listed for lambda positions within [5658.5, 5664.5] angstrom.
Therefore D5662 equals 64.42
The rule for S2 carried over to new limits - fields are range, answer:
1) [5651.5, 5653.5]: 65.63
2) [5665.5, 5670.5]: 64.13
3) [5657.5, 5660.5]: 53.01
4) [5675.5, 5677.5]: 64.67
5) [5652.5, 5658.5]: 61.7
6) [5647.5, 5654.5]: 63.78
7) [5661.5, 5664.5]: 61.91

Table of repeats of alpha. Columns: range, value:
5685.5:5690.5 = 64.3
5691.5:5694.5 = 63.8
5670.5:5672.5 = 64.6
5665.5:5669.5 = 65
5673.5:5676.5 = 67.1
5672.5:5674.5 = 66.2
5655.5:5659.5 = 62.3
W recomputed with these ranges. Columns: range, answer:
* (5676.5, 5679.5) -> 68.8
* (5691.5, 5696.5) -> 65.07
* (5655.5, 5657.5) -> 65.95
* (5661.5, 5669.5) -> 67.65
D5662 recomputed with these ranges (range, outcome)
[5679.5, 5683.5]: 67.67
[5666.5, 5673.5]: 68.41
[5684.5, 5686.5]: 66.92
